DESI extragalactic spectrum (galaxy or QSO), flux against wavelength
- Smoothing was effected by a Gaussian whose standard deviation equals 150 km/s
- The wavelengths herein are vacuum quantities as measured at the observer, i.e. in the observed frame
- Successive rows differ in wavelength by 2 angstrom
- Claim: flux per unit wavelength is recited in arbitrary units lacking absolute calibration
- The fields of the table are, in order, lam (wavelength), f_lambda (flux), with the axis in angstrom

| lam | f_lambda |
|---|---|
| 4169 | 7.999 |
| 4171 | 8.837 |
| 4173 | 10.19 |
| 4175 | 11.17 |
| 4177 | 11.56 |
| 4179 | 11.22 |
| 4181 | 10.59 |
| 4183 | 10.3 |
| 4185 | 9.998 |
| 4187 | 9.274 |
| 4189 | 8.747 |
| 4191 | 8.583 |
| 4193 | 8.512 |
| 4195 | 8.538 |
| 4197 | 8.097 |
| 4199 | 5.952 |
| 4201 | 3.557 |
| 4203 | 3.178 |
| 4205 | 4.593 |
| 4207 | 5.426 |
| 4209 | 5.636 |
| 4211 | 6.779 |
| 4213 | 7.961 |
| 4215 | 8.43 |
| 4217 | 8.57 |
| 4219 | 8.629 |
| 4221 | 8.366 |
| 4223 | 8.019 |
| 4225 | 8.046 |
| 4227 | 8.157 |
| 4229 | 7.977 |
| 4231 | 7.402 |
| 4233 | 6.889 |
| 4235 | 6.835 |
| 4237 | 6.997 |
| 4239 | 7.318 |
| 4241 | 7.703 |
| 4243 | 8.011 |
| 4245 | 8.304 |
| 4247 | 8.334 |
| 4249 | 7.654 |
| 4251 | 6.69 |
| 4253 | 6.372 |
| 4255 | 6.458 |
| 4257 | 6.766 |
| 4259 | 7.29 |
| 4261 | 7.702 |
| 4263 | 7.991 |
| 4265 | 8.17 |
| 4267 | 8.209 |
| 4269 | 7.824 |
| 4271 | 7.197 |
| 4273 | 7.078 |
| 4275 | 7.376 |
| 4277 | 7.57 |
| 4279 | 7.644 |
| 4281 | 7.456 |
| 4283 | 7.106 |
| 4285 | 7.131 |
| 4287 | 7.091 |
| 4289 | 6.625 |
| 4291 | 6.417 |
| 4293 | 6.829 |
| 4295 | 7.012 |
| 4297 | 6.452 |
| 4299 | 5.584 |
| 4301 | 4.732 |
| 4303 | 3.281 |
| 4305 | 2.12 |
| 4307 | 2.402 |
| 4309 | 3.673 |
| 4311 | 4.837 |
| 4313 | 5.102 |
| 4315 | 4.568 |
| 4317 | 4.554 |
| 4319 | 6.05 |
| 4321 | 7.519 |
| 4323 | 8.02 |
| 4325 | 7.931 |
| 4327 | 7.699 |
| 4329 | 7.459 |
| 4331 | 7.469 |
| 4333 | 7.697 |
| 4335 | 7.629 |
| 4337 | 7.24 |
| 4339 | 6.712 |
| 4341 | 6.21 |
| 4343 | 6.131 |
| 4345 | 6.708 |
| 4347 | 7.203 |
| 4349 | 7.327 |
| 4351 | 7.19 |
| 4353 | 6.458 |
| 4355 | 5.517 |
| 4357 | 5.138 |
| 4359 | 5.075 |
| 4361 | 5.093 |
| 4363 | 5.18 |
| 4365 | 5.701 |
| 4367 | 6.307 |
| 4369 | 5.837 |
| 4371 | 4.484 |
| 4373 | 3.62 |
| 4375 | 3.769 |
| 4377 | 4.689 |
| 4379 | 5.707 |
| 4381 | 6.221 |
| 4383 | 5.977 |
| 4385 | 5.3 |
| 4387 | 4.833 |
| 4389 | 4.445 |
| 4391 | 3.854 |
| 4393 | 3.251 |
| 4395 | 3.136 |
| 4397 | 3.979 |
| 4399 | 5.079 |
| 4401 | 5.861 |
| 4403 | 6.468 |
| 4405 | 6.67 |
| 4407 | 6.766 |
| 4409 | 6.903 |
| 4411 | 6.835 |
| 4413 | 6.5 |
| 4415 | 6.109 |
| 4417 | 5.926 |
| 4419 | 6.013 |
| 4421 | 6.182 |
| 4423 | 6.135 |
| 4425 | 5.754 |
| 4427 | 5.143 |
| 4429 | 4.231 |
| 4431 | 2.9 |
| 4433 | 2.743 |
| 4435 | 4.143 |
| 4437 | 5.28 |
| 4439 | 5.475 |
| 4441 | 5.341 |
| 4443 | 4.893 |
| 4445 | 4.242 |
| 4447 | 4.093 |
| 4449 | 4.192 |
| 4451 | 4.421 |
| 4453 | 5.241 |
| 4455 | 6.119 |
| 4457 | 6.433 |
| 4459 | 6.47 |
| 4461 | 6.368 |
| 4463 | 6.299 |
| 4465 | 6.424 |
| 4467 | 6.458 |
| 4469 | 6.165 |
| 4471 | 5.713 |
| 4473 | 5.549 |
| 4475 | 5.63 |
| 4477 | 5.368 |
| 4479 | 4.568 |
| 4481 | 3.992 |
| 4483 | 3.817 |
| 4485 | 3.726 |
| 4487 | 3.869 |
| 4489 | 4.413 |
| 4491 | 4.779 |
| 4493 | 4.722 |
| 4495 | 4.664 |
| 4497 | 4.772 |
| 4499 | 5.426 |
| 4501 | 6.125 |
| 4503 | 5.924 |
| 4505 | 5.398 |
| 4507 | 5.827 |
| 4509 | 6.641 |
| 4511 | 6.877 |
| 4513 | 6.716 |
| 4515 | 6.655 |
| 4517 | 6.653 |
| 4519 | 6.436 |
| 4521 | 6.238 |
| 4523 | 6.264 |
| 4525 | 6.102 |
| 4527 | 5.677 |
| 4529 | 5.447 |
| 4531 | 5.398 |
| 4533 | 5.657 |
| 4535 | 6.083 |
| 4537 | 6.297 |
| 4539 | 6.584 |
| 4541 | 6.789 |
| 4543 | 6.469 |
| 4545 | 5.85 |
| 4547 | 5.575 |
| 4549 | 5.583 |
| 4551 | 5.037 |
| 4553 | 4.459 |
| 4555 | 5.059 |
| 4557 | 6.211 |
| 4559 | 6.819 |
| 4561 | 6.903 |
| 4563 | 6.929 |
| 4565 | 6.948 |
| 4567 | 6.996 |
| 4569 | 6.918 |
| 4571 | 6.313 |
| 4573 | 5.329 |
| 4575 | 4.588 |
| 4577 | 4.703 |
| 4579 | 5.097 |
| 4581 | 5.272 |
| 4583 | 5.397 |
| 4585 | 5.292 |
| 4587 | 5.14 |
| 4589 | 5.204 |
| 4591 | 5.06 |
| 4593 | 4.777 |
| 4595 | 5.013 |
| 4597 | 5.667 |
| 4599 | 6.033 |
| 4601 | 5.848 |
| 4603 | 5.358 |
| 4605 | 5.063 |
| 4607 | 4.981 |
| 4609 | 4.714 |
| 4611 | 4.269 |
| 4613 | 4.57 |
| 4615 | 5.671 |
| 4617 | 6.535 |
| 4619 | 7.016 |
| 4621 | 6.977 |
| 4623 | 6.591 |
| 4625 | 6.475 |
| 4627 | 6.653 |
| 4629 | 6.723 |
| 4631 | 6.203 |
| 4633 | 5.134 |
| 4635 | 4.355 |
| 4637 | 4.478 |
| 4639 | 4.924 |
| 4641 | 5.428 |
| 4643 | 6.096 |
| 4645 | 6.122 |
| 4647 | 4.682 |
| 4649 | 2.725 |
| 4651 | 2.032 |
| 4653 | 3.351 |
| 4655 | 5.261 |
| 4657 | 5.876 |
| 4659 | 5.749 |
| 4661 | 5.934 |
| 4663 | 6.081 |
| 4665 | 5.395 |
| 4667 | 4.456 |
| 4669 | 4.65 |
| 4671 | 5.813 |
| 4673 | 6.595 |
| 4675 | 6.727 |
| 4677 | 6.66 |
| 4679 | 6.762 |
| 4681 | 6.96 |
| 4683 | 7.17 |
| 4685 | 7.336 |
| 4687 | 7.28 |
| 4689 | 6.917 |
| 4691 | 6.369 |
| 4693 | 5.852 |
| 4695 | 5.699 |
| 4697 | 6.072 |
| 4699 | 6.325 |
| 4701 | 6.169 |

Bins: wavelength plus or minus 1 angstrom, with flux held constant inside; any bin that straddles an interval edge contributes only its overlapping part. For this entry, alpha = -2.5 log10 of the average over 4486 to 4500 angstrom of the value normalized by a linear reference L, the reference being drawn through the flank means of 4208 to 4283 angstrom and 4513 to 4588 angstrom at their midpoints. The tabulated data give 0.32 mag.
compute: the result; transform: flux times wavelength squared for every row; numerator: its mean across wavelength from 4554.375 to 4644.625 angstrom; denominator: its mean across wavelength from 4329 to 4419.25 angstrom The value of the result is 1.1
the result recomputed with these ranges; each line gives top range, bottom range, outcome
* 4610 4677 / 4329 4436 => 1.09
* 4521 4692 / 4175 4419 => 0.99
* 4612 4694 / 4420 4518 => 1.18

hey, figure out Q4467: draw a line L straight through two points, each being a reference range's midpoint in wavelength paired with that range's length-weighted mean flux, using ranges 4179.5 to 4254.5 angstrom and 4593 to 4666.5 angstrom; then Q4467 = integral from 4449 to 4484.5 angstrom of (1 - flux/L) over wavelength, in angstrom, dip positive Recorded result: 4.1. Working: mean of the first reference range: 7.6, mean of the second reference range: 5.37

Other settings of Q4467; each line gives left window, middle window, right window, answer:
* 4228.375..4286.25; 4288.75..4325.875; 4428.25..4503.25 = 7.7 angstrom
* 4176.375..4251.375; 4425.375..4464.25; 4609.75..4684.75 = 9.7 angstrom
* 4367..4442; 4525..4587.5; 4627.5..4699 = -4.2 angstrom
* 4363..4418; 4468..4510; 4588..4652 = 1.9 angstrom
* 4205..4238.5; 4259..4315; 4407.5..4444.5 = 4.0 angstrom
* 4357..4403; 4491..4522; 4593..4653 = -4.6 angstrom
